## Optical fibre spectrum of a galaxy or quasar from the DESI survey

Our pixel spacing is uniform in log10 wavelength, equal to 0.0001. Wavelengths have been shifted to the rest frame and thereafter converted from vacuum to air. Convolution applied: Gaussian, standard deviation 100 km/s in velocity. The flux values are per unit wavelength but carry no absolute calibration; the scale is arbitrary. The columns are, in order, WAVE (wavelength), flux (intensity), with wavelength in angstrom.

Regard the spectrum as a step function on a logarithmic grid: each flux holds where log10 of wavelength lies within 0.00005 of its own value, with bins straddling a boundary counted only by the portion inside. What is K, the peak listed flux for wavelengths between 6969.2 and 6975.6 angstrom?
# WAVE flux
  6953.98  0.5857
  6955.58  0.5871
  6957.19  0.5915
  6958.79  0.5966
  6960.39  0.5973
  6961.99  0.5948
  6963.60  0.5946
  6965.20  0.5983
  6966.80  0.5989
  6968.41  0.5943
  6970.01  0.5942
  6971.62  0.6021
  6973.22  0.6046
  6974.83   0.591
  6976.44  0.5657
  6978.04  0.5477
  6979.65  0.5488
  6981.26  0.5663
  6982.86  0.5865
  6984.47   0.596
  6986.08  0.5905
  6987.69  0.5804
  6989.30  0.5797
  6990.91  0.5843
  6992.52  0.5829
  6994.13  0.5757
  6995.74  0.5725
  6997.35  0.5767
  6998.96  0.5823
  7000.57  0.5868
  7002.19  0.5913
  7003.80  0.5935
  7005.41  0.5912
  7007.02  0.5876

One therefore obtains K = 0.6046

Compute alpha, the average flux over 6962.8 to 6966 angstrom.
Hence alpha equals 0.598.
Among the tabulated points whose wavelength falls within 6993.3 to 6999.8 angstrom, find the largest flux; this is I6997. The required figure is 0.5823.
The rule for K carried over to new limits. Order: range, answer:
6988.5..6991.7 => 0.5843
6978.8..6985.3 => 0.596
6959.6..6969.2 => 0.5989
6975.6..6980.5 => 0.5657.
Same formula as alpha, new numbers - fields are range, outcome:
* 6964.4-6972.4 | 0.598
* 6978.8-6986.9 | 0.577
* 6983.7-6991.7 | 0.586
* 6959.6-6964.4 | 0.595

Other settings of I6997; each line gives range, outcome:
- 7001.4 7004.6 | 0.5935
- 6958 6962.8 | 0.5973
